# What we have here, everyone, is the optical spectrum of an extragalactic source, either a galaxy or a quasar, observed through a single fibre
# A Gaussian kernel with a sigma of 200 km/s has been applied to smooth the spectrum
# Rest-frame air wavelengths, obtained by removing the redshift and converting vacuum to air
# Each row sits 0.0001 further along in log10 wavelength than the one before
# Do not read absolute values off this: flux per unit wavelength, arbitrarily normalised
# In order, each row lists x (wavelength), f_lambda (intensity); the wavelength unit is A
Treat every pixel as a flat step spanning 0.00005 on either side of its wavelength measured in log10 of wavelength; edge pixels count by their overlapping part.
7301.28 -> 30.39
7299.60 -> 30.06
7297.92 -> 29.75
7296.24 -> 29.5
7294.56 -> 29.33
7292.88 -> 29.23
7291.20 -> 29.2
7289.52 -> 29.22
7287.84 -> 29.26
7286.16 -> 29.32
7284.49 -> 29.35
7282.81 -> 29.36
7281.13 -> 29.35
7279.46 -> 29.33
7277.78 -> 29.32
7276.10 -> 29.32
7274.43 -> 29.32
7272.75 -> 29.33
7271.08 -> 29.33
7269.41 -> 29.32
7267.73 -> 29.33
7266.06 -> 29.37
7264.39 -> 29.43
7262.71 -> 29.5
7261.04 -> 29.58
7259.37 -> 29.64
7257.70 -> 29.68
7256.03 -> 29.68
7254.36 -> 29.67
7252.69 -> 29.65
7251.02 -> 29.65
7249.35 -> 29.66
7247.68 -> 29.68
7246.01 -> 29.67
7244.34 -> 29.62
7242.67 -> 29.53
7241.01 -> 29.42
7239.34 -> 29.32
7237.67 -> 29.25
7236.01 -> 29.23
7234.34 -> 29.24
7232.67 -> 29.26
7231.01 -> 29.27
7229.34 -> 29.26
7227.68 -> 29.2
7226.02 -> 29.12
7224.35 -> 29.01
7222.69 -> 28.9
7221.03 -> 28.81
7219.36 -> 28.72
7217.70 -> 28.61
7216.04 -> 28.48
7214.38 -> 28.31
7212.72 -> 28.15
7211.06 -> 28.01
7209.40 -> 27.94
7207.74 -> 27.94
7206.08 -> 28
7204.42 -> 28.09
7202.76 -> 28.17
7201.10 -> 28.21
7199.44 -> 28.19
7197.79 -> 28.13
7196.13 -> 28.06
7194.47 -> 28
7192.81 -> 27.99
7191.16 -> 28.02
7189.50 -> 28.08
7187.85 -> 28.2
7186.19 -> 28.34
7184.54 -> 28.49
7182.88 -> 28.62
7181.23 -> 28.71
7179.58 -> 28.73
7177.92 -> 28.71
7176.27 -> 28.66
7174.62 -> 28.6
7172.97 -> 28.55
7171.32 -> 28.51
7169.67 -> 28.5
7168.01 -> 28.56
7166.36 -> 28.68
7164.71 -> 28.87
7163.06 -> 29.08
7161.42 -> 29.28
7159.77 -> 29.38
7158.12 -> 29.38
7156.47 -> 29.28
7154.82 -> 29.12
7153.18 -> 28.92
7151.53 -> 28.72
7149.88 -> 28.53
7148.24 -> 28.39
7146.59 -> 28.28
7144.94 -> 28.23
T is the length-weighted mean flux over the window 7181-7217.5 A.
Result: 28.2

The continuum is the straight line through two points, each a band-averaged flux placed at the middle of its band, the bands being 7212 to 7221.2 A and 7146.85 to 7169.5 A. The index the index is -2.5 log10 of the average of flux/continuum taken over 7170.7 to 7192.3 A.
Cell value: 0.01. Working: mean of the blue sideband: 28.9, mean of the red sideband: 28.5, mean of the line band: 28.5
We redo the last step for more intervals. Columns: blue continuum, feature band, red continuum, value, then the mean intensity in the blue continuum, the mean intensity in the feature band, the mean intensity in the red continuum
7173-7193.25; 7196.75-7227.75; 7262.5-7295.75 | 0.01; 28.5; 28.4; 29.3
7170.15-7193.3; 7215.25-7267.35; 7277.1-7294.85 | -0.01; 28.5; 29.3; 29.3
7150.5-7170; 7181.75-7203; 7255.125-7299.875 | 0.03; 29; 28.2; 29.4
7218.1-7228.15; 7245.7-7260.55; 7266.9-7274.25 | -0.02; 28.9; 29.7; 29.3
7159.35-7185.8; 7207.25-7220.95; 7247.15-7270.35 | 0.03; 28.7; 28.3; 29.6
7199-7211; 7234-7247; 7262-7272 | -0.02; 28.1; 29.4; 29.4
